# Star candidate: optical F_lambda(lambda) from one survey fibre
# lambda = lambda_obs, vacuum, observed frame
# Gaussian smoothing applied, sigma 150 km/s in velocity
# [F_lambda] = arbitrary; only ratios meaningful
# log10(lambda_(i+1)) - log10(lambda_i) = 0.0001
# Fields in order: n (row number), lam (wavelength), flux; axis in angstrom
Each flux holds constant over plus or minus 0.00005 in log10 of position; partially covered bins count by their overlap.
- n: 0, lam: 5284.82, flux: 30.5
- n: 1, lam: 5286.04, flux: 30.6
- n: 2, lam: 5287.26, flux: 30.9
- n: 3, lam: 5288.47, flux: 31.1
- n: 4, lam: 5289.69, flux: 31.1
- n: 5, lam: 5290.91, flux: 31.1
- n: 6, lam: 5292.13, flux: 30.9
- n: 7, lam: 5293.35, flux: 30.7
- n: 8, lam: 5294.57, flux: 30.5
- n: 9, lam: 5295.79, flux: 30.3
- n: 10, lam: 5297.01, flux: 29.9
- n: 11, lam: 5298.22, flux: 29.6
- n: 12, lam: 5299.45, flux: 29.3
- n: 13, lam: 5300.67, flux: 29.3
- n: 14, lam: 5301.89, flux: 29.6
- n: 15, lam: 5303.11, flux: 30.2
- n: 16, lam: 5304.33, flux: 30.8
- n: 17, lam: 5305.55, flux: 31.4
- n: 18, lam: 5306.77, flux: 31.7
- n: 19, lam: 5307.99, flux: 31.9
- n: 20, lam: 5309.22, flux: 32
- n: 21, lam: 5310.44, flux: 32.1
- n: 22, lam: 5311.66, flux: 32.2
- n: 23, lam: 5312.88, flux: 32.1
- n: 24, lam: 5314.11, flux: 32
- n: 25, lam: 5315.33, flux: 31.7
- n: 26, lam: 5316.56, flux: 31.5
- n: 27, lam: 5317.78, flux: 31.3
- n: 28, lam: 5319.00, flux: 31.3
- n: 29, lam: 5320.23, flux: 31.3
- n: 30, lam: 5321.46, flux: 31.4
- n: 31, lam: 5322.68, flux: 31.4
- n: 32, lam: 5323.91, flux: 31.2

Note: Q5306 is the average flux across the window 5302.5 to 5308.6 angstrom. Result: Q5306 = 31.2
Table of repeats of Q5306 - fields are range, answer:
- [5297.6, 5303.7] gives 29.6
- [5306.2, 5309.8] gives 31.8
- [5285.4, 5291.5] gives 30.9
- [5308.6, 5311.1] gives 32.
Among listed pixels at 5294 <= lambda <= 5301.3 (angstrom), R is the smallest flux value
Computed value 29.3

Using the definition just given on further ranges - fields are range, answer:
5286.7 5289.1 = 30.9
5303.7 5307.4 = 30.8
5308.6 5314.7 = 32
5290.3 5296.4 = 30.3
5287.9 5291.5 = 31.1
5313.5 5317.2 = 31.5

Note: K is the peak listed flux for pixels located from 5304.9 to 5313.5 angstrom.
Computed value 32.2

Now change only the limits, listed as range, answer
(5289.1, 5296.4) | 31.1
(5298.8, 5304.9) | 30.8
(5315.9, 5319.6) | 31.5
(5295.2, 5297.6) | 30.3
